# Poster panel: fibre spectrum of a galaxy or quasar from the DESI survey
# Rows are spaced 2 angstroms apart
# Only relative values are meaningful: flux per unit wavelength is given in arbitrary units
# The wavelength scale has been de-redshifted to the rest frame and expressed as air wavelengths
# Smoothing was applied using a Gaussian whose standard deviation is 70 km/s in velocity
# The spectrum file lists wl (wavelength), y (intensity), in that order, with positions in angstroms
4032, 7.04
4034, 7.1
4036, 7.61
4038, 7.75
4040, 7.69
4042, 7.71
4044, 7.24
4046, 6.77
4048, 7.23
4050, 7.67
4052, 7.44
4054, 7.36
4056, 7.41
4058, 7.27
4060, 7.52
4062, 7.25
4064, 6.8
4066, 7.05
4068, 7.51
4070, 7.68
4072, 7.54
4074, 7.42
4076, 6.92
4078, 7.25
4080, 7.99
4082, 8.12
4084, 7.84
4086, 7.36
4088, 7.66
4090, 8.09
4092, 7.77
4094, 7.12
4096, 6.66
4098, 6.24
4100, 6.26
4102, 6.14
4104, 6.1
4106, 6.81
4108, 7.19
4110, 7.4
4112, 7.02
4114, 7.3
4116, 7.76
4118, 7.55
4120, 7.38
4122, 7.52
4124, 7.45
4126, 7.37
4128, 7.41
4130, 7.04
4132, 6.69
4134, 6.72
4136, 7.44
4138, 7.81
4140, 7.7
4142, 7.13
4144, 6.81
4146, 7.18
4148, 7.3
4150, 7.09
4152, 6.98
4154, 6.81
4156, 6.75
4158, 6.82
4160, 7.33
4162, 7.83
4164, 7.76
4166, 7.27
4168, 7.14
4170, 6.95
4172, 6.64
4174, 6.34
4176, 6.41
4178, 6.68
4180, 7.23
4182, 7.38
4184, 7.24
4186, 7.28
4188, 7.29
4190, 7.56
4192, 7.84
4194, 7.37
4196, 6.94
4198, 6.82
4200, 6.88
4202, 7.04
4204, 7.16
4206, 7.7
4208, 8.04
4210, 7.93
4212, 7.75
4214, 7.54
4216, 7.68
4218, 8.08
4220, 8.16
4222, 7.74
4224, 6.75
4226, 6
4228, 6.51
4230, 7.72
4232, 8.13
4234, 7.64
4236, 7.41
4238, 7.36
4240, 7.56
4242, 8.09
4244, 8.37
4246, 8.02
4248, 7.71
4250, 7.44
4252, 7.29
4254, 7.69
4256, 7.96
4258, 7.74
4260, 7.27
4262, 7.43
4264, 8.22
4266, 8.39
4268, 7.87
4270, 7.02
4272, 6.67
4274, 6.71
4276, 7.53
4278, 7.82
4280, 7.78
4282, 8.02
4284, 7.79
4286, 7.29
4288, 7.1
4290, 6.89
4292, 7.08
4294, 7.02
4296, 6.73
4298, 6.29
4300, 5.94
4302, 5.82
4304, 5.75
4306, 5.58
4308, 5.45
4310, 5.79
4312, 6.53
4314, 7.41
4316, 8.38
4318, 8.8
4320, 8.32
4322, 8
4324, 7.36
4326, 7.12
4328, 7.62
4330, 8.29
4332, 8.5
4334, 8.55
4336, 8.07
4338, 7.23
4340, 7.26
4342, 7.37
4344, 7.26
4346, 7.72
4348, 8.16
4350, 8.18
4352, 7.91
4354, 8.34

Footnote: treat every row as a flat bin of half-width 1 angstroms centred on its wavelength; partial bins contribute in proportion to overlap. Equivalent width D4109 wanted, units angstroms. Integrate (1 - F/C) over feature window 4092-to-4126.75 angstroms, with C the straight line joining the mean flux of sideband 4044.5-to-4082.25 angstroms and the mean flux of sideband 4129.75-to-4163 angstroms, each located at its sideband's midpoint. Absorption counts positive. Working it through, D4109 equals 1.0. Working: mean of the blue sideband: 7.36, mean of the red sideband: 7.15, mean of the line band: 7.04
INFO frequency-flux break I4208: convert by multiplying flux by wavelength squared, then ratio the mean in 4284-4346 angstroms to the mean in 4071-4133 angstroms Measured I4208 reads 1.1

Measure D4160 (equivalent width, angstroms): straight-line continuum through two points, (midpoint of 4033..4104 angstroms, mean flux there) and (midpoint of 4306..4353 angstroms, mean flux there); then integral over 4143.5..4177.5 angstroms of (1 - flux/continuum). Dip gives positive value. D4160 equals 1.8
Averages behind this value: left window 7.31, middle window 7.02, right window 7.58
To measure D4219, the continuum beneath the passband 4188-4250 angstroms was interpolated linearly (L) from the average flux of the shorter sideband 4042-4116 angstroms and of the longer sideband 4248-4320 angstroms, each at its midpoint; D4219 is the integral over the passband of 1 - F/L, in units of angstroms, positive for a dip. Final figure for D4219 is -2.7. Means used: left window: 7.25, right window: 7.18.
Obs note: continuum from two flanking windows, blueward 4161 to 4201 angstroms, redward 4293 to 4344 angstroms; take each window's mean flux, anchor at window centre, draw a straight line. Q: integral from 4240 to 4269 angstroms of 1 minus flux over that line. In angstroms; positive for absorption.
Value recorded -2.7 angstroms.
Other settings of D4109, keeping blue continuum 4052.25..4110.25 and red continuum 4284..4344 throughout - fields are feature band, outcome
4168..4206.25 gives 0.65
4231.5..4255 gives -1.73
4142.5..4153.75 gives 0.25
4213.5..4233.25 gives -0.65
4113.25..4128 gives -0.52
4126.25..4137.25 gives 0.18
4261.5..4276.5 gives -0.62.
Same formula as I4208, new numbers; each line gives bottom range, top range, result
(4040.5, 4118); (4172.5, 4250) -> 1.09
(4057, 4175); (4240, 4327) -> 1.10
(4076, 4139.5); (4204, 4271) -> 1.12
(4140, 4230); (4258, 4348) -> 1.07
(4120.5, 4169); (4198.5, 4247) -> 1.08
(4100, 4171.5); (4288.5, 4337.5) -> 1.09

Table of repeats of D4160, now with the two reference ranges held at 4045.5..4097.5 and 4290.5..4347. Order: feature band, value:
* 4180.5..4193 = -0.2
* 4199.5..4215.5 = -0.5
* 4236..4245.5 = -0.7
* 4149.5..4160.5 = 0.6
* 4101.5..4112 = 0.8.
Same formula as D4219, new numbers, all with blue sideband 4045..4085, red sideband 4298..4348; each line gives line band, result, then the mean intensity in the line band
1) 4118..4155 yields 0.7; 7.22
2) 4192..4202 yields 0.3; 7.09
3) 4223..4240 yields 0.2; 7.21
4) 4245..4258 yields -0.7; 7.69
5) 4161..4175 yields 0.4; 7.13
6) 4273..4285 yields -0.5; 7.61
